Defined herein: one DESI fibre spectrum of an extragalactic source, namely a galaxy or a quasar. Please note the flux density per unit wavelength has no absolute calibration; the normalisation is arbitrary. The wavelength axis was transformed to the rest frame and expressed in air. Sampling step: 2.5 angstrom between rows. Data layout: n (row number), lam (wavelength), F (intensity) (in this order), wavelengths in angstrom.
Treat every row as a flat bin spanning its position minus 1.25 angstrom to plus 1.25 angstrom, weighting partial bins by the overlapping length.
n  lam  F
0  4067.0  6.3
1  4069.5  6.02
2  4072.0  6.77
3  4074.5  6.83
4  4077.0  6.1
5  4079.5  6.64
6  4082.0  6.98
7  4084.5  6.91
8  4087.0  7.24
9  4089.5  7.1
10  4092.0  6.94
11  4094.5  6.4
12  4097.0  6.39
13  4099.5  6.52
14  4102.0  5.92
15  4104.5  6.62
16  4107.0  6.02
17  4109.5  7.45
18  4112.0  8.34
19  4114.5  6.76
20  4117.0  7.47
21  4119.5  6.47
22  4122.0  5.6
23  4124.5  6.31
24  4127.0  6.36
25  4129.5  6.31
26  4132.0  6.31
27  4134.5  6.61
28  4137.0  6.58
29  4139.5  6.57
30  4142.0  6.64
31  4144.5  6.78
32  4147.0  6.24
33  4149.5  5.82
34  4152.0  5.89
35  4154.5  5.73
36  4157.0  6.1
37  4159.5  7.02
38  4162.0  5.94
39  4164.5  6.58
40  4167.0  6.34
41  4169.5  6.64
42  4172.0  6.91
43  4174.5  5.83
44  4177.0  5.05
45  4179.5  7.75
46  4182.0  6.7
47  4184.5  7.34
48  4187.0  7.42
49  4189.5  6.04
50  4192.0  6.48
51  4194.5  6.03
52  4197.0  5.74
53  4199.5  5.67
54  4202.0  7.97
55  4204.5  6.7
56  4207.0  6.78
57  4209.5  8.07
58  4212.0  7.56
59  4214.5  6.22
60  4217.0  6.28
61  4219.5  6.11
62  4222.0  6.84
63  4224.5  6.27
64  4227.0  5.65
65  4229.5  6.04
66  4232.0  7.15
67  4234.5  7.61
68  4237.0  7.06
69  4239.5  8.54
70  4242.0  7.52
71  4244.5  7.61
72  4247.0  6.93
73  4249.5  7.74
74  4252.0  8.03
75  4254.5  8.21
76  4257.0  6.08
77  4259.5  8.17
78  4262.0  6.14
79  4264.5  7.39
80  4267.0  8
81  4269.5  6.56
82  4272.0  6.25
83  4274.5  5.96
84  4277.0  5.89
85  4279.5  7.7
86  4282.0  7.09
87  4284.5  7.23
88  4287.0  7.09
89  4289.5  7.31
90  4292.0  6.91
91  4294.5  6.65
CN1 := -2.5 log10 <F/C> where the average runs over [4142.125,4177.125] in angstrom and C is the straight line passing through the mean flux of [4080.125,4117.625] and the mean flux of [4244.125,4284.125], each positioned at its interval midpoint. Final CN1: 0.11 mag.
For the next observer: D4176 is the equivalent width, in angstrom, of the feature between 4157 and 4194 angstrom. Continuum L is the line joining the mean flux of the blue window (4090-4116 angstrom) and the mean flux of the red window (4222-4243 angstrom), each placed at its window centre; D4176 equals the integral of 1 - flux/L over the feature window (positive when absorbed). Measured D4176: 1.7 angstrom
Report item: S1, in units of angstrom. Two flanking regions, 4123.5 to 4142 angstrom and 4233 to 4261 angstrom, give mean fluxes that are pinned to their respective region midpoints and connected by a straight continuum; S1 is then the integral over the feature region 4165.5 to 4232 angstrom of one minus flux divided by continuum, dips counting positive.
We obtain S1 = 4.95 angstrom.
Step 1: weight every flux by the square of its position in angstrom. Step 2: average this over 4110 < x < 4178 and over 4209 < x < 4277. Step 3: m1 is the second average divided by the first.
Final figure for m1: 1.1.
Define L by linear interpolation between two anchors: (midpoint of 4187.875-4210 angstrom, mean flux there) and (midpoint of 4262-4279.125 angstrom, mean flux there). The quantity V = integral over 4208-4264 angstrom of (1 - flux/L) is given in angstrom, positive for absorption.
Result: -3.8 angstrom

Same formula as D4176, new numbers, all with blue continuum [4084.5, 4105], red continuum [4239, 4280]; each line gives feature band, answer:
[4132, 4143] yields 0.4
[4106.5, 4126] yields -0.3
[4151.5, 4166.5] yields 1.4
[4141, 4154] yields 1.1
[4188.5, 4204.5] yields 1.4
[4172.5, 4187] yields 0.6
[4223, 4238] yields 1.0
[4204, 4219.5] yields 0.3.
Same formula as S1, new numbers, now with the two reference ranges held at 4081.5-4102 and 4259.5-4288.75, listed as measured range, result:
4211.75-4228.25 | 1.2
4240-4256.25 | -1.8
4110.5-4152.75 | 1.5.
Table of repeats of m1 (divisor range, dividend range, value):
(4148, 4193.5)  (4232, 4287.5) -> 1.17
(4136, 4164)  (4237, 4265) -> 1.24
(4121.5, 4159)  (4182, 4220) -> 1.10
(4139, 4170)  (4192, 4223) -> 1.08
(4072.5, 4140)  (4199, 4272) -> 1.13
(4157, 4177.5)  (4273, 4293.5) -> 1.15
